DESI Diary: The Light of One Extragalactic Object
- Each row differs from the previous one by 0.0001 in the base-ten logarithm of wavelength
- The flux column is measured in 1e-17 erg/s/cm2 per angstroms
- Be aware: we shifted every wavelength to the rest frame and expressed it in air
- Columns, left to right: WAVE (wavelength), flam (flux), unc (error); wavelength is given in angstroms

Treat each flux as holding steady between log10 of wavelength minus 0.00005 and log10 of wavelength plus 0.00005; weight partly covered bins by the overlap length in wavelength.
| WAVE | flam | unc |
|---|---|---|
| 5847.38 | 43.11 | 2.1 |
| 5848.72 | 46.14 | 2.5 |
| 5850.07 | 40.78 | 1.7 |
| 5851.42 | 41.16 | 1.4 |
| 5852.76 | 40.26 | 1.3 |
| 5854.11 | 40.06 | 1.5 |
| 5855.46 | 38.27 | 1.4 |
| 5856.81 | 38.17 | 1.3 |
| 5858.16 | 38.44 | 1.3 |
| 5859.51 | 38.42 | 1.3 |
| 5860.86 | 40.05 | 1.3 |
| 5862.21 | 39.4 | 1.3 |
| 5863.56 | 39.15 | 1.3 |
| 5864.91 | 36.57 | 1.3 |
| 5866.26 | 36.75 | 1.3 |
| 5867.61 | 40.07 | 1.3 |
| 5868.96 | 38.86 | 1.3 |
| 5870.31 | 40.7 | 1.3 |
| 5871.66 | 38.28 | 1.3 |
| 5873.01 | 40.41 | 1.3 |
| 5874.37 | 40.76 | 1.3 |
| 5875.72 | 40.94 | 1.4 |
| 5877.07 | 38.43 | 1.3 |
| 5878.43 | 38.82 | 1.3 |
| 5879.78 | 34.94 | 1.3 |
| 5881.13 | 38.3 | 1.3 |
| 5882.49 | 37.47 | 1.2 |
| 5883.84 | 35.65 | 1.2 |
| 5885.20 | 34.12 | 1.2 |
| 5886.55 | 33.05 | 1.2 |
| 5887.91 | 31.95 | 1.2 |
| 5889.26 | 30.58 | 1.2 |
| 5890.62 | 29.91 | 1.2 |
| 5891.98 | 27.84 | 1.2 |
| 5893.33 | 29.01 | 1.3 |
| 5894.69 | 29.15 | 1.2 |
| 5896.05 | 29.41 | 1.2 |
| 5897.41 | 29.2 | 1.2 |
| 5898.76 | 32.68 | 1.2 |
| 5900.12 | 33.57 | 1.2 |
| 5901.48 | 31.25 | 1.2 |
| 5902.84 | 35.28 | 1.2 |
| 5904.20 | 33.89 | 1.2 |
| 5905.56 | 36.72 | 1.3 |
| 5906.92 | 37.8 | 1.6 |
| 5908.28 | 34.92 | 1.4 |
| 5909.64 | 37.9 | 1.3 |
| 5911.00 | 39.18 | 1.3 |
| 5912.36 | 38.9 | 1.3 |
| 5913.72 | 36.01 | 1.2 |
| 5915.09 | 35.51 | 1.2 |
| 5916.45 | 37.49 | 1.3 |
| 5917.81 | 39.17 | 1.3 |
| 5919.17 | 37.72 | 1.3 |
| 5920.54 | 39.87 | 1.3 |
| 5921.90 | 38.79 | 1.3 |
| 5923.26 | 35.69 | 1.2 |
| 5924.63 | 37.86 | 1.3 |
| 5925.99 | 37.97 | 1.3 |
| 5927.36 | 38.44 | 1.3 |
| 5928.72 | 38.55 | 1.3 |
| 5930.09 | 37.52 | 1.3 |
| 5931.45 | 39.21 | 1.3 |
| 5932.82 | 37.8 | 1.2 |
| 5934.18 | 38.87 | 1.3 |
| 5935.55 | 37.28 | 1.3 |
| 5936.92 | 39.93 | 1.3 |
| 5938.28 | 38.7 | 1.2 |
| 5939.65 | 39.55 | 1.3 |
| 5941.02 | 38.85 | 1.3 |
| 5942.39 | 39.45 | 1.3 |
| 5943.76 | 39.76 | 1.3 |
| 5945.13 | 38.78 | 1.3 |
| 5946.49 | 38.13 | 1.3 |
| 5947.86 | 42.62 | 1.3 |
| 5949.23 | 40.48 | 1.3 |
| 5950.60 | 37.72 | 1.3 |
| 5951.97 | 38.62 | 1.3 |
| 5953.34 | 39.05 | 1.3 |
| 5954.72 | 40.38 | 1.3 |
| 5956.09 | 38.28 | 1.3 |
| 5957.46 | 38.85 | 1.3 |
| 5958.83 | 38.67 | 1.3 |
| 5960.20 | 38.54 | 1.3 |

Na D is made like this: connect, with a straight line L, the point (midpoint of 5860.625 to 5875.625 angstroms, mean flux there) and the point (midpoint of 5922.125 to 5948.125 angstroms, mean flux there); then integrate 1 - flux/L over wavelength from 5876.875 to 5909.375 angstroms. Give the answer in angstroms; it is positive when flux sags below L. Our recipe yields 4.61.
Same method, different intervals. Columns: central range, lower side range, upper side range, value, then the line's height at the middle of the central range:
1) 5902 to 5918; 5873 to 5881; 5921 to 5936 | 0.66 angstroms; 38.3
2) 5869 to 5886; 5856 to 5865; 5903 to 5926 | 0.03 angstroms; 38.3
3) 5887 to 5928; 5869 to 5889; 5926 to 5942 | 3.48 angstroms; 38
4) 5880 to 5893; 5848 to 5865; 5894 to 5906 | 0.57 angstroms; 34.6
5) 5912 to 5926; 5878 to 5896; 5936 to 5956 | -0.49 angstroms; 36.4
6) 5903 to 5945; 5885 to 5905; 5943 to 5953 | -2.60 angstroms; 35.8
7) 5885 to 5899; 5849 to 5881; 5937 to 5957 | 3.14 angstroms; 39.2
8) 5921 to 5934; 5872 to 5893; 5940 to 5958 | 0.01 angstroms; 38.1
